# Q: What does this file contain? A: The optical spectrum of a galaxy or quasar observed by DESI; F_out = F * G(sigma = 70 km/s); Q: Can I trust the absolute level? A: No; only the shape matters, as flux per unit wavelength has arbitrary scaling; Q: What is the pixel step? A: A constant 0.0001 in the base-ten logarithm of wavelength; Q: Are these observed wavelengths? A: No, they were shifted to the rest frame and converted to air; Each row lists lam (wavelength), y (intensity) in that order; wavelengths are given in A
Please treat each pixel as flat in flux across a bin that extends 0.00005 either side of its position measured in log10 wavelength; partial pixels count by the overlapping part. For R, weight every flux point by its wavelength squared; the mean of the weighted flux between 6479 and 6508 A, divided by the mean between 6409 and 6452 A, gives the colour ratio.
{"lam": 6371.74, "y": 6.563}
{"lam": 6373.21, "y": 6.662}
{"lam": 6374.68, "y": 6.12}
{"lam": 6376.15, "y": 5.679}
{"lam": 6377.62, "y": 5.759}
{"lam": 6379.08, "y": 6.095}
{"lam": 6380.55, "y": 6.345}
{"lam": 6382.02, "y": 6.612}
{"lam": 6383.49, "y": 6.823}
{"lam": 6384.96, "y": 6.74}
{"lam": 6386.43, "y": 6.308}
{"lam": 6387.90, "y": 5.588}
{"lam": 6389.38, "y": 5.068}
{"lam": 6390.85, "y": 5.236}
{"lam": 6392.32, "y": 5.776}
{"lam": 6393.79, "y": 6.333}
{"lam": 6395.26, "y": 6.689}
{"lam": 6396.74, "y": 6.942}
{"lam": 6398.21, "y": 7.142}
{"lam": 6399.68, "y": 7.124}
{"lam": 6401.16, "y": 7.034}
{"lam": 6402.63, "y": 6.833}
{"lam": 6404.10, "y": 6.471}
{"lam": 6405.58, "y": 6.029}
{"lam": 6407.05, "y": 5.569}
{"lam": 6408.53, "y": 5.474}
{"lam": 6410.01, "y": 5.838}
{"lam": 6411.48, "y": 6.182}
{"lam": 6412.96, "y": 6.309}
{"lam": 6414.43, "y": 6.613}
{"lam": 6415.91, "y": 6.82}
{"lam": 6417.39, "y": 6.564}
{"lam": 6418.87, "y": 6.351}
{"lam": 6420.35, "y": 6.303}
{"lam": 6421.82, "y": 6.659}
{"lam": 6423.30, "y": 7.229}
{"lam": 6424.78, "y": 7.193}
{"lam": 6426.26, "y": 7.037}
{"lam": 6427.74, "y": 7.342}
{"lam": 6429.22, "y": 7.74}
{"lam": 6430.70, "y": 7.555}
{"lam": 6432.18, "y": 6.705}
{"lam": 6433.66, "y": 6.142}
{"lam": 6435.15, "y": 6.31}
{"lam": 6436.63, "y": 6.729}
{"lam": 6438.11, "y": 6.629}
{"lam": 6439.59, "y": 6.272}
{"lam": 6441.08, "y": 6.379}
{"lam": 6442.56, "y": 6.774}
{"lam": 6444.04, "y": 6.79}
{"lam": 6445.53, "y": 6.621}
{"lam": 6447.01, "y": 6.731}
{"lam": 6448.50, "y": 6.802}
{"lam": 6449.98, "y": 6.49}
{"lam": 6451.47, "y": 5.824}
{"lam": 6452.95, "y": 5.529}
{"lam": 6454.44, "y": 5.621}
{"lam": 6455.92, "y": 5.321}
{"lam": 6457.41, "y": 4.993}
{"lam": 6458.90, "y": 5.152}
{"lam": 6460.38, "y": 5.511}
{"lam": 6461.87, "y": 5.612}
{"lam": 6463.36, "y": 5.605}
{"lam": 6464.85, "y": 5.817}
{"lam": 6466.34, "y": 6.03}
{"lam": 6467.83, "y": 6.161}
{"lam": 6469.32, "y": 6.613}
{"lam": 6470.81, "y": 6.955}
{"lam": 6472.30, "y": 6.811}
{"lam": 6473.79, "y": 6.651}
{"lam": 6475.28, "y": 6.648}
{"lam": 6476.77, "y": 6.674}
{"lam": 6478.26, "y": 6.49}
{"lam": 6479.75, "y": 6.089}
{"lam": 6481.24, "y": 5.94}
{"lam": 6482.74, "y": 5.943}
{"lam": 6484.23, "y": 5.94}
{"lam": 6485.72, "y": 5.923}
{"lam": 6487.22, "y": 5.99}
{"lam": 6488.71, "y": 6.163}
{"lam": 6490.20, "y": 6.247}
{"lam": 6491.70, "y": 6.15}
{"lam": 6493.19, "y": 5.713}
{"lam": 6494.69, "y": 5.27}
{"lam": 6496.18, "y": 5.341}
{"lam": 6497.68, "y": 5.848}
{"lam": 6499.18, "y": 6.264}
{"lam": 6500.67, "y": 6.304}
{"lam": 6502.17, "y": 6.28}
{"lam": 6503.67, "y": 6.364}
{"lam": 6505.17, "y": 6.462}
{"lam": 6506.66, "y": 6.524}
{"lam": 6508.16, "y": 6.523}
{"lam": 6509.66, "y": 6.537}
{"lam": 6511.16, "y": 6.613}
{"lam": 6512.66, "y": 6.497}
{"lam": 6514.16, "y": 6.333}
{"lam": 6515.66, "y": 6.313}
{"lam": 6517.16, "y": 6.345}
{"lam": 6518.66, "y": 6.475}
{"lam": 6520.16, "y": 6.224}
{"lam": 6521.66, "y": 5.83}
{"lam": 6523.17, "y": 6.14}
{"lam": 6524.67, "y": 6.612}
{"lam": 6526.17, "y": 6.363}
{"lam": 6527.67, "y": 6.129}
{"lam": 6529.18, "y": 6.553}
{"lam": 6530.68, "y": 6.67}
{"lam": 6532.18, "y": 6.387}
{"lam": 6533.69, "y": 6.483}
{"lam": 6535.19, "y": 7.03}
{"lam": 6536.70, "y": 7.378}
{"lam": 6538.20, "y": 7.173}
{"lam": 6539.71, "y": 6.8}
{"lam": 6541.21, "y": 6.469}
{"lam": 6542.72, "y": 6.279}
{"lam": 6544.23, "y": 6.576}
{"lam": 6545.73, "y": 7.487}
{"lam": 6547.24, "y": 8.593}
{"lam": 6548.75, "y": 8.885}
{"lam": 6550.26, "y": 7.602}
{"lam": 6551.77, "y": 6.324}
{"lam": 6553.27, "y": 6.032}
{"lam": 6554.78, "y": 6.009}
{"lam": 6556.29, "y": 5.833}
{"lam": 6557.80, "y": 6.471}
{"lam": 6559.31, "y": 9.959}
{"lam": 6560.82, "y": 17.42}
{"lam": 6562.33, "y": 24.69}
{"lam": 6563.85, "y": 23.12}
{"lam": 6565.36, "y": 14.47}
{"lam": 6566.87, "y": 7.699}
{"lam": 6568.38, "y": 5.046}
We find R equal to 0.9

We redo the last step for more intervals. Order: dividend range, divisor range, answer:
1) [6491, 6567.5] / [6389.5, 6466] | 1.24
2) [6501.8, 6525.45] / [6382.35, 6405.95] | 1.04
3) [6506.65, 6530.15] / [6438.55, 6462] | 1.08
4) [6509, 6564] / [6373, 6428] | 1.28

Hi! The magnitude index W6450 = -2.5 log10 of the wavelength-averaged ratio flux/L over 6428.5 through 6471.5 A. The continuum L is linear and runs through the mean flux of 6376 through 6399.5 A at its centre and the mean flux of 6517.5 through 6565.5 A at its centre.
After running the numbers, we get 0.135 mag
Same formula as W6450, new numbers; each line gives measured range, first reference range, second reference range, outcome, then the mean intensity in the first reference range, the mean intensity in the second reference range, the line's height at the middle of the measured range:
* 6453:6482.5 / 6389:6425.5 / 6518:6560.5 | 0.11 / 6.41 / 6.92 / 6.64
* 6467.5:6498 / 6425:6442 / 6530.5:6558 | 0.11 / 6.81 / 6.88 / 6.84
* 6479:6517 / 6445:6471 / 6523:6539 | 0.03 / 5.94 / 6.65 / 6.33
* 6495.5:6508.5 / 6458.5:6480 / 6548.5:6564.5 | 0.28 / 6.21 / 11.1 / 8.05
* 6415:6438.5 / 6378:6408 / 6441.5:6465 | -0.12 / 6.33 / 5.96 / 6.12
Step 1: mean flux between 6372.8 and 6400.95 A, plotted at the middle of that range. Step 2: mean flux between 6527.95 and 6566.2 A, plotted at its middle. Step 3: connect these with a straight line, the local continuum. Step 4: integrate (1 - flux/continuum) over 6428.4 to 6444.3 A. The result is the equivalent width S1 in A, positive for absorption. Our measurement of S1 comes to 0.9 A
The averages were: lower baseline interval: 6.27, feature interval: 6.73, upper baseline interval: 9.03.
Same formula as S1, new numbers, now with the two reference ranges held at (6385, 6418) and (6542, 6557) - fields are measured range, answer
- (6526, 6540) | 0.4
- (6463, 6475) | 0.4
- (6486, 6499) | 1.6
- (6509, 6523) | 1.0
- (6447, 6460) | 1.5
